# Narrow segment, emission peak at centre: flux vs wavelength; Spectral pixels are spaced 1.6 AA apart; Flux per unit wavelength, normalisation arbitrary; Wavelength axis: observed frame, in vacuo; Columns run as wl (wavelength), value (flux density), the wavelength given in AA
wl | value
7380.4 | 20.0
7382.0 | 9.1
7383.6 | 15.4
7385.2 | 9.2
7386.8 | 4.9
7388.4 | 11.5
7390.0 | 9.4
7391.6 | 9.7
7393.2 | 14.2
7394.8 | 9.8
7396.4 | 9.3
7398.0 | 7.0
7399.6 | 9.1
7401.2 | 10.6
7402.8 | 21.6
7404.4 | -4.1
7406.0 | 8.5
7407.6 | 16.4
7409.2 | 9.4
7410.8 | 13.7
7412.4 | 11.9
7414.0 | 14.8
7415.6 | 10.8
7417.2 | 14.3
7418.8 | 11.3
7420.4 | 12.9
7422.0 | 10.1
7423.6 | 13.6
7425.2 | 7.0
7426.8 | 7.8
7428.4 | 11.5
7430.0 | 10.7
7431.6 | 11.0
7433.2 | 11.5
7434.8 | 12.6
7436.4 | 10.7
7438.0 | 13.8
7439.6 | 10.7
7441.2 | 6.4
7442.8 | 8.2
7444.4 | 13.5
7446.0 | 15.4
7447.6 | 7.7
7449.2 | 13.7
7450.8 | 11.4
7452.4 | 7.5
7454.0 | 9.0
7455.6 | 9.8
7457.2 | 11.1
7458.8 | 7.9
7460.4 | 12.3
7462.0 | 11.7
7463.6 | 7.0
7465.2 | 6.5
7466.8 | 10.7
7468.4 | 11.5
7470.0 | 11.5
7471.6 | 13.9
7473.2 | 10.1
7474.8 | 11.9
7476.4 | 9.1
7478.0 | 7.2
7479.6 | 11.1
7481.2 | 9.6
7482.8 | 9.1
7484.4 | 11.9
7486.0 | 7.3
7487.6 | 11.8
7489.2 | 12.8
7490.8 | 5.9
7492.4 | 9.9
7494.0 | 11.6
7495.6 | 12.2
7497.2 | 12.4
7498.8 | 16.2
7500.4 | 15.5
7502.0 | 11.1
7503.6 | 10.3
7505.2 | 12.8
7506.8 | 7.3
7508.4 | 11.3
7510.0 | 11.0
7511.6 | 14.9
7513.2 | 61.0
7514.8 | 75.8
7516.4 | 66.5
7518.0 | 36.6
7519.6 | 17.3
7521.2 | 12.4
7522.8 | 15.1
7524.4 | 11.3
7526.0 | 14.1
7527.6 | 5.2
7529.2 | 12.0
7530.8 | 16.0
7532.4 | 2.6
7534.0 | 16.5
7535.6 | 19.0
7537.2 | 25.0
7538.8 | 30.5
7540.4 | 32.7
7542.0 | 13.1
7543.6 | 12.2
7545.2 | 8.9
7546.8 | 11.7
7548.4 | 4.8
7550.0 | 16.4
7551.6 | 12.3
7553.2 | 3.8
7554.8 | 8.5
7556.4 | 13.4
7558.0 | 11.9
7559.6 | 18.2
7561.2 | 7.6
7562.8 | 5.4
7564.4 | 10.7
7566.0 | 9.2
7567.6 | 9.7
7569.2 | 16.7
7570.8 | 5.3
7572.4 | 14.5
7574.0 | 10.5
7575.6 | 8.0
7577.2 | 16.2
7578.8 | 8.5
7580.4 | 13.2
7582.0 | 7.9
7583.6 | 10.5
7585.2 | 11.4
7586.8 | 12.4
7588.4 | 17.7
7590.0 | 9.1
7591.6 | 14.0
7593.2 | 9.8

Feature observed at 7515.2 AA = H-alpha 6563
